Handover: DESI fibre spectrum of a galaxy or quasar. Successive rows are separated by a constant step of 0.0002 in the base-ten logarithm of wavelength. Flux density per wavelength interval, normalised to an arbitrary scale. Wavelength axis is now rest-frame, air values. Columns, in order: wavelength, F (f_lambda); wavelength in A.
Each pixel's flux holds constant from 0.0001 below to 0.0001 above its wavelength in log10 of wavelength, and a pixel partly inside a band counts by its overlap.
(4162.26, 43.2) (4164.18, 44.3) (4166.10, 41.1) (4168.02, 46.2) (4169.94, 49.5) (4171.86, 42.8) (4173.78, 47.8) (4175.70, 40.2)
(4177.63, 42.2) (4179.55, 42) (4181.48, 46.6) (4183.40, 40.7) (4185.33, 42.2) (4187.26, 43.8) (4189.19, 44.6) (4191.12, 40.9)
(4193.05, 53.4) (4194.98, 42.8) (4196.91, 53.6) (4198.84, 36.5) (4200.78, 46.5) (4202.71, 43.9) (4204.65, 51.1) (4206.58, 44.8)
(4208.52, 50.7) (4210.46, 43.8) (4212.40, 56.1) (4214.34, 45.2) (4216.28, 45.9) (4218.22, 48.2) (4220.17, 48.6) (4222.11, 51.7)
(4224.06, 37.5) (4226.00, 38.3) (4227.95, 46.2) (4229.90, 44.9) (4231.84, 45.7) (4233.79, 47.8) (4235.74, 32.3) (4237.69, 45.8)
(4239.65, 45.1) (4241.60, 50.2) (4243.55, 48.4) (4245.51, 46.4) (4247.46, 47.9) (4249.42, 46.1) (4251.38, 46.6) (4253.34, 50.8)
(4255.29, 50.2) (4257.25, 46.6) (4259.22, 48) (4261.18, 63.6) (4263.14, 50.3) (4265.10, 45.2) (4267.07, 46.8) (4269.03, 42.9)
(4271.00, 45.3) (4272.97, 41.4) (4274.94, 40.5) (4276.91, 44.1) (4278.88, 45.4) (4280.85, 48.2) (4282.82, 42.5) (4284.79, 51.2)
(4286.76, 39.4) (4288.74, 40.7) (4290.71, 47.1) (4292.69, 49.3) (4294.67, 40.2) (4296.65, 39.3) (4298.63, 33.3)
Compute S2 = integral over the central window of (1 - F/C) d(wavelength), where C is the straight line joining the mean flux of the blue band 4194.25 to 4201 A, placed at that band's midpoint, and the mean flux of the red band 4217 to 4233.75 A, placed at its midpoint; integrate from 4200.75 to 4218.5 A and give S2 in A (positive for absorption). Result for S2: -1.1 A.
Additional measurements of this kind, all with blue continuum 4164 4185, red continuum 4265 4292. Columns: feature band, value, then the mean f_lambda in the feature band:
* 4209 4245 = -1.3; 45.7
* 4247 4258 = -1.0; 48.1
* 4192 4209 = -1.1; 46.9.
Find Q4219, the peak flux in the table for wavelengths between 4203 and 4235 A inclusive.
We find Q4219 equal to 56.1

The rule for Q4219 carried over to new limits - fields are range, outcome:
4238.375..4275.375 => 63.6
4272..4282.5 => 48.2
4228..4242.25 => 50.2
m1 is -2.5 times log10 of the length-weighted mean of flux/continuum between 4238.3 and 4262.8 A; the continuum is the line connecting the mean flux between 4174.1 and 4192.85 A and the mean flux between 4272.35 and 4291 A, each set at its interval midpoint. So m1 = -0.13 mag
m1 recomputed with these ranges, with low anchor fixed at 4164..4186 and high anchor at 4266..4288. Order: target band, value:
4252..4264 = -0.17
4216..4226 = -0.04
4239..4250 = -0.08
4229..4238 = 0.02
